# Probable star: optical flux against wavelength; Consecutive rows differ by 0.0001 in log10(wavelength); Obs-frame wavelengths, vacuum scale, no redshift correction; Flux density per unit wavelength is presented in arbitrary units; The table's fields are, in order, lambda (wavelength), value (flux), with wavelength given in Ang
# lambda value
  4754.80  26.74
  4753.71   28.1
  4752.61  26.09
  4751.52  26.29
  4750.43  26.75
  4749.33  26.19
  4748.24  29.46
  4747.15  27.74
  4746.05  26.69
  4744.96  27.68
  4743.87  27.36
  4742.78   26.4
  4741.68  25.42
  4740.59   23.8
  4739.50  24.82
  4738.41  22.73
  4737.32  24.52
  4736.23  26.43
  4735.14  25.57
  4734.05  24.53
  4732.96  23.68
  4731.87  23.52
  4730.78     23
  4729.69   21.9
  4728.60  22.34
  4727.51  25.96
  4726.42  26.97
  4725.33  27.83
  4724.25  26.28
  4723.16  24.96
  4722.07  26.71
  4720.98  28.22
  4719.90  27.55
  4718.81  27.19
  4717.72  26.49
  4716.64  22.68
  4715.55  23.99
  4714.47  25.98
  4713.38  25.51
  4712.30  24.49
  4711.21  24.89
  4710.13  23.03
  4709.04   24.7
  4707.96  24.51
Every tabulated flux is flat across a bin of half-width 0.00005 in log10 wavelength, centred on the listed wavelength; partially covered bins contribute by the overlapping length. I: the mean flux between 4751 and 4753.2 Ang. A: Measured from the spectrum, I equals 26.2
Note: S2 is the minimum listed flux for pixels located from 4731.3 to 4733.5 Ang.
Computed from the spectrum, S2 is 23.52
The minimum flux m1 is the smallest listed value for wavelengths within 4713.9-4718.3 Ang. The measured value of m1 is 22.68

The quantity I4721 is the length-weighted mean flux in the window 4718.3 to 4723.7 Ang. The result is 26.9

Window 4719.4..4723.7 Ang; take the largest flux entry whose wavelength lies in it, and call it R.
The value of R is 28.22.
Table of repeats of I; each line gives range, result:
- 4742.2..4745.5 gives 27.1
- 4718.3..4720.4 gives 27.3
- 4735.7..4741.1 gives 24.5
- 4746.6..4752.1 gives 27.3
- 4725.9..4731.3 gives 24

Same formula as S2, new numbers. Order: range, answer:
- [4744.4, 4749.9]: 26.19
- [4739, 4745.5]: 23.8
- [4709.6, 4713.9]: 23.03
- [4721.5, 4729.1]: 22.34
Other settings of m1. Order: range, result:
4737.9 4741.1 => 22.73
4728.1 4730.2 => 21.9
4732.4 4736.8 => 23.68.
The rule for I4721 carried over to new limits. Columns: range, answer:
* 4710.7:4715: 25.2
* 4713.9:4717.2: 24.3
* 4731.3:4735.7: 24.3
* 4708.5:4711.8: 24.2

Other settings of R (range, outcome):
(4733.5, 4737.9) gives 26.43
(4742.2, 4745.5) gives 27.68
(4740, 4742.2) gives 25.42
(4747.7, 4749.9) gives 29.46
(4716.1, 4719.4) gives 27.19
